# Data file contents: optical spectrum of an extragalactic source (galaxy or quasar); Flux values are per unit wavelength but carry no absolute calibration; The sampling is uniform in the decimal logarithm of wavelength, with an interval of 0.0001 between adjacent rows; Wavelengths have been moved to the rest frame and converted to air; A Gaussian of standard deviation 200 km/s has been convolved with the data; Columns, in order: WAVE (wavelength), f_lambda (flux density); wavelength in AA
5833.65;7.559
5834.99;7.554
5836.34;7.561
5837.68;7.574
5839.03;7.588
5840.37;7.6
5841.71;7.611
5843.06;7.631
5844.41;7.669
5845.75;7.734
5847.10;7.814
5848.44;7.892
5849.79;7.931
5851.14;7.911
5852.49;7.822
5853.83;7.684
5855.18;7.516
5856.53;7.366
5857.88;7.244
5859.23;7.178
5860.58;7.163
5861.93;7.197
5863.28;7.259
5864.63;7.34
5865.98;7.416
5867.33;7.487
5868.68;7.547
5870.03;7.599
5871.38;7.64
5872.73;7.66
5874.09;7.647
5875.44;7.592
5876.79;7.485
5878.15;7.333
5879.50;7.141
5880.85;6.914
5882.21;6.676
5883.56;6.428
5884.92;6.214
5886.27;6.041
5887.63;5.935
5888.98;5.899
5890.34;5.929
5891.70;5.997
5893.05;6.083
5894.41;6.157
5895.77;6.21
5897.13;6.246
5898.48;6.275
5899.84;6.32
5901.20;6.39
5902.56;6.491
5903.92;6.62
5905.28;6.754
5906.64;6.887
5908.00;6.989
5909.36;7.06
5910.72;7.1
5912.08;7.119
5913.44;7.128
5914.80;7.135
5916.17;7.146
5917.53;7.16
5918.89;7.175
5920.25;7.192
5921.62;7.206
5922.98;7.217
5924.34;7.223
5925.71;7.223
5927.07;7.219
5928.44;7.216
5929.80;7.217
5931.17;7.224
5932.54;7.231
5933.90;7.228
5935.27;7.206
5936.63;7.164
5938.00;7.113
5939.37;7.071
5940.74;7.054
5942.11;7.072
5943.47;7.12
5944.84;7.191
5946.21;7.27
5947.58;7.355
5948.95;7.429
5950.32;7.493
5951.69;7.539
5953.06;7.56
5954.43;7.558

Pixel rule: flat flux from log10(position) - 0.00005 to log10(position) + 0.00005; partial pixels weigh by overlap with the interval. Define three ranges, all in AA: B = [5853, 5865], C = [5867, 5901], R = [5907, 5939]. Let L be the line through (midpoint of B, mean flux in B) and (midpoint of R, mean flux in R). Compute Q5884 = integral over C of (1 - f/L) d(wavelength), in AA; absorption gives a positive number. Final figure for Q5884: 2.6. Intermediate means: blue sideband 7.33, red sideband 7.17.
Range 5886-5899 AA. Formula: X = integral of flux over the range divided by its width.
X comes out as 6.08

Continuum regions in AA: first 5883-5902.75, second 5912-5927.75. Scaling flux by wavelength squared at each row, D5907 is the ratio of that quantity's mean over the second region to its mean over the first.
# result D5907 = 1.2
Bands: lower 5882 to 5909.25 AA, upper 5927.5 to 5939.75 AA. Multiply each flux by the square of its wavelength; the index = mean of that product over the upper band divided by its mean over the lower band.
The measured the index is 1.15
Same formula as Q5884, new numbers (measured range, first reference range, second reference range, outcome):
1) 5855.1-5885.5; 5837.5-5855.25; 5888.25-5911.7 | -0.5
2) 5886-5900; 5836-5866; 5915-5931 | 2.4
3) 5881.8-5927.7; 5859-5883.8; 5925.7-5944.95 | 3.6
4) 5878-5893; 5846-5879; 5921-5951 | 2.2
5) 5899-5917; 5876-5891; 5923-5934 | 0.2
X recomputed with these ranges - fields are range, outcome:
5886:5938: 6.8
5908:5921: 7.13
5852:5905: 6.9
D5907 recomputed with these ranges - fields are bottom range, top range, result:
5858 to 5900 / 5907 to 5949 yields 1.06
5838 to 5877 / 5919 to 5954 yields 0.98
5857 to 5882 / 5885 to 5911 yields 0.87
